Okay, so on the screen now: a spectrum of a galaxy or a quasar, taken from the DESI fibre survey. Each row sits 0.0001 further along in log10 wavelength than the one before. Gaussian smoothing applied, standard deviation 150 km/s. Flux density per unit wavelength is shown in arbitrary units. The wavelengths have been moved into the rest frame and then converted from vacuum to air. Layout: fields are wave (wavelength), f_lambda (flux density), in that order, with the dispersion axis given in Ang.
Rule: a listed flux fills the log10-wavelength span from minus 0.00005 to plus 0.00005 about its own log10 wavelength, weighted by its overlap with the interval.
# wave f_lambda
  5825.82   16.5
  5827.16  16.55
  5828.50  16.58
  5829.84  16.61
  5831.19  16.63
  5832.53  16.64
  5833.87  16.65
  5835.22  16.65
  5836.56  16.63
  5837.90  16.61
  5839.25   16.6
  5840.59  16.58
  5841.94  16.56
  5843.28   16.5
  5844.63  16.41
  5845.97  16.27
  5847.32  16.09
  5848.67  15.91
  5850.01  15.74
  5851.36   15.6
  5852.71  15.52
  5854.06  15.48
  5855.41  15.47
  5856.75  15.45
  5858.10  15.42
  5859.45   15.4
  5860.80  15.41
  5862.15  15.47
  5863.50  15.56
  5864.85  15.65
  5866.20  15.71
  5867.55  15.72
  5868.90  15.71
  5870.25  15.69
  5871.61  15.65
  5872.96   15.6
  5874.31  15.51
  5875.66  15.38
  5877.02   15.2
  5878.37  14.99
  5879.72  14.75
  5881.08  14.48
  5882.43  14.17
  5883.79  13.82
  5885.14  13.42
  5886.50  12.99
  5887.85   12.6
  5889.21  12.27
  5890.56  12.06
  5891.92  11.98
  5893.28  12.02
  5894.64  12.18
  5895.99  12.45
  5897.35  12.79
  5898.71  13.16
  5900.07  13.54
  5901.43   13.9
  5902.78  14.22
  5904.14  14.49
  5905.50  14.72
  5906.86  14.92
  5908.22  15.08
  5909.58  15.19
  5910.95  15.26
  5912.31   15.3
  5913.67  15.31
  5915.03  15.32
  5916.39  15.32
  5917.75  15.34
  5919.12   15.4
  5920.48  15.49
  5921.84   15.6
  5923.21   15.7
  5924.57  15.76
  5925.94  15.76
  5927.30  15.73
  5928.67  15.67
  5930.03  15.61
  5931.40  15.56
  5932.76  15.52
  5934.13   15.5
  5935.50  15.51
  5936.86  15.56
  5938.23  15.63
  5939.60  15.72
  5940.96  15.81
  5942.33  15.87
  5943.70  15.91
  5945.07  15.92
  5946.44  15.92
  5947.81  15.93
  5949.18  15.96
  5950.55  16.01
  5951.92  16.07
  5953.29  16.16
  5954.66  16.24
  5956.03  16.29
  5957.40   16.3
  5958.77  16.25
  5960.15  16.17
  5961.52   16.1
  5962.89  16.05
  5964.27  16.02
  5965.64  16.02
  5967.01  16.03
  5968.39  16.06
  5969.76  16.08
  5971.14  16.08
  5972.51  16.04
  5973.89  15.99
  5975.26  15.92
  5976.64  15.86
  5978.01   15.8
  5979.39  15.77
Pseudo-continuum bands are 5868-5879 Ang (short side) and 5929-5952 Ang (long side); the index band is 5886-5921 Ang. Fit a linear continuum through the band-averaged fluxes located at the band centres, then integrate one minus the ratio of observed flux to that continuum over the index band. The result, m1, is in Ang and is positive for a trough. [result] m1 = 3.7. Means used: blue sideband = 15.5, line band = 14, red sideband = 15.8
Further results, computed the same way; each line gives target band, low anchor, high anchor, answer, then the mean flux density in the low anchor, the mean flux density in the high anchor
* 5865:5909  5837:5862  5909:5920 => 4.1 Ang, 15.9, 15.3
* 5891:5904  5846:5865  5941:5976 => 2.3 Ang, 15.6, 16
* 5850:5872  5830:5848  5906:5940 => 0.9 Ang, 16.5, 15.5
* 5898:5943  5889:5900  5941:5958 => -3.5 Ang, 12.4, 16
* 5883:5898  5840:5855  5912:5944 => 3.0 Ang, 16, 15.6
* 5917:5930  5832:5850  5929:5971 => 0.4 Ang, 16.4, 15.9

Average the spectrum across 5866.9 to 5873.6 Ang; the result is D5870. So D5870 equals 15.7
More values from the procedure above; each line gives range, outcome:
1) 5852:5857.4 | 15.5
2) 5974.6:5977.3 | 15.9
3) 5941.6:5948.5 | 15.9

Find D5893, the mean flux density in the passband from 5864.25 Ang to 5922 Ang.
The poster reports 14.4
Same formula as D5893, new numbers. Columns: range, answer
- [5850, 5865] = 15.5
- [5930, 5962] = 15.9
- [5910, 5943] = 15.5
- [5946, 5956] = 16.1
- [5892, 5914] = 14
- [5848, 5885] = 15.3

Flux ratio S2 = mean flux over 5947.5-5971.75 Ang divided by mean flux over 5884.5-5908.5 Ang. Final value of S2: 1.2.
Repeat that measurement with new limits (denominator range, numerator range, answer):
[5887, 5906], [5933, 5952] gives 1.21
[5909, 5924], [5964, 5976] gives 1.04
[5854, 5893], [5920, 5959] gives 1.08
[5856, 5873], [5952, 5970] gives 1.04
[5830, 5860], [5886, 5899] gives 0.77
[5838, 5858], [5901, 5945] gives 0.96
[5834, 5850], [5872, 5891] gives 0.86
